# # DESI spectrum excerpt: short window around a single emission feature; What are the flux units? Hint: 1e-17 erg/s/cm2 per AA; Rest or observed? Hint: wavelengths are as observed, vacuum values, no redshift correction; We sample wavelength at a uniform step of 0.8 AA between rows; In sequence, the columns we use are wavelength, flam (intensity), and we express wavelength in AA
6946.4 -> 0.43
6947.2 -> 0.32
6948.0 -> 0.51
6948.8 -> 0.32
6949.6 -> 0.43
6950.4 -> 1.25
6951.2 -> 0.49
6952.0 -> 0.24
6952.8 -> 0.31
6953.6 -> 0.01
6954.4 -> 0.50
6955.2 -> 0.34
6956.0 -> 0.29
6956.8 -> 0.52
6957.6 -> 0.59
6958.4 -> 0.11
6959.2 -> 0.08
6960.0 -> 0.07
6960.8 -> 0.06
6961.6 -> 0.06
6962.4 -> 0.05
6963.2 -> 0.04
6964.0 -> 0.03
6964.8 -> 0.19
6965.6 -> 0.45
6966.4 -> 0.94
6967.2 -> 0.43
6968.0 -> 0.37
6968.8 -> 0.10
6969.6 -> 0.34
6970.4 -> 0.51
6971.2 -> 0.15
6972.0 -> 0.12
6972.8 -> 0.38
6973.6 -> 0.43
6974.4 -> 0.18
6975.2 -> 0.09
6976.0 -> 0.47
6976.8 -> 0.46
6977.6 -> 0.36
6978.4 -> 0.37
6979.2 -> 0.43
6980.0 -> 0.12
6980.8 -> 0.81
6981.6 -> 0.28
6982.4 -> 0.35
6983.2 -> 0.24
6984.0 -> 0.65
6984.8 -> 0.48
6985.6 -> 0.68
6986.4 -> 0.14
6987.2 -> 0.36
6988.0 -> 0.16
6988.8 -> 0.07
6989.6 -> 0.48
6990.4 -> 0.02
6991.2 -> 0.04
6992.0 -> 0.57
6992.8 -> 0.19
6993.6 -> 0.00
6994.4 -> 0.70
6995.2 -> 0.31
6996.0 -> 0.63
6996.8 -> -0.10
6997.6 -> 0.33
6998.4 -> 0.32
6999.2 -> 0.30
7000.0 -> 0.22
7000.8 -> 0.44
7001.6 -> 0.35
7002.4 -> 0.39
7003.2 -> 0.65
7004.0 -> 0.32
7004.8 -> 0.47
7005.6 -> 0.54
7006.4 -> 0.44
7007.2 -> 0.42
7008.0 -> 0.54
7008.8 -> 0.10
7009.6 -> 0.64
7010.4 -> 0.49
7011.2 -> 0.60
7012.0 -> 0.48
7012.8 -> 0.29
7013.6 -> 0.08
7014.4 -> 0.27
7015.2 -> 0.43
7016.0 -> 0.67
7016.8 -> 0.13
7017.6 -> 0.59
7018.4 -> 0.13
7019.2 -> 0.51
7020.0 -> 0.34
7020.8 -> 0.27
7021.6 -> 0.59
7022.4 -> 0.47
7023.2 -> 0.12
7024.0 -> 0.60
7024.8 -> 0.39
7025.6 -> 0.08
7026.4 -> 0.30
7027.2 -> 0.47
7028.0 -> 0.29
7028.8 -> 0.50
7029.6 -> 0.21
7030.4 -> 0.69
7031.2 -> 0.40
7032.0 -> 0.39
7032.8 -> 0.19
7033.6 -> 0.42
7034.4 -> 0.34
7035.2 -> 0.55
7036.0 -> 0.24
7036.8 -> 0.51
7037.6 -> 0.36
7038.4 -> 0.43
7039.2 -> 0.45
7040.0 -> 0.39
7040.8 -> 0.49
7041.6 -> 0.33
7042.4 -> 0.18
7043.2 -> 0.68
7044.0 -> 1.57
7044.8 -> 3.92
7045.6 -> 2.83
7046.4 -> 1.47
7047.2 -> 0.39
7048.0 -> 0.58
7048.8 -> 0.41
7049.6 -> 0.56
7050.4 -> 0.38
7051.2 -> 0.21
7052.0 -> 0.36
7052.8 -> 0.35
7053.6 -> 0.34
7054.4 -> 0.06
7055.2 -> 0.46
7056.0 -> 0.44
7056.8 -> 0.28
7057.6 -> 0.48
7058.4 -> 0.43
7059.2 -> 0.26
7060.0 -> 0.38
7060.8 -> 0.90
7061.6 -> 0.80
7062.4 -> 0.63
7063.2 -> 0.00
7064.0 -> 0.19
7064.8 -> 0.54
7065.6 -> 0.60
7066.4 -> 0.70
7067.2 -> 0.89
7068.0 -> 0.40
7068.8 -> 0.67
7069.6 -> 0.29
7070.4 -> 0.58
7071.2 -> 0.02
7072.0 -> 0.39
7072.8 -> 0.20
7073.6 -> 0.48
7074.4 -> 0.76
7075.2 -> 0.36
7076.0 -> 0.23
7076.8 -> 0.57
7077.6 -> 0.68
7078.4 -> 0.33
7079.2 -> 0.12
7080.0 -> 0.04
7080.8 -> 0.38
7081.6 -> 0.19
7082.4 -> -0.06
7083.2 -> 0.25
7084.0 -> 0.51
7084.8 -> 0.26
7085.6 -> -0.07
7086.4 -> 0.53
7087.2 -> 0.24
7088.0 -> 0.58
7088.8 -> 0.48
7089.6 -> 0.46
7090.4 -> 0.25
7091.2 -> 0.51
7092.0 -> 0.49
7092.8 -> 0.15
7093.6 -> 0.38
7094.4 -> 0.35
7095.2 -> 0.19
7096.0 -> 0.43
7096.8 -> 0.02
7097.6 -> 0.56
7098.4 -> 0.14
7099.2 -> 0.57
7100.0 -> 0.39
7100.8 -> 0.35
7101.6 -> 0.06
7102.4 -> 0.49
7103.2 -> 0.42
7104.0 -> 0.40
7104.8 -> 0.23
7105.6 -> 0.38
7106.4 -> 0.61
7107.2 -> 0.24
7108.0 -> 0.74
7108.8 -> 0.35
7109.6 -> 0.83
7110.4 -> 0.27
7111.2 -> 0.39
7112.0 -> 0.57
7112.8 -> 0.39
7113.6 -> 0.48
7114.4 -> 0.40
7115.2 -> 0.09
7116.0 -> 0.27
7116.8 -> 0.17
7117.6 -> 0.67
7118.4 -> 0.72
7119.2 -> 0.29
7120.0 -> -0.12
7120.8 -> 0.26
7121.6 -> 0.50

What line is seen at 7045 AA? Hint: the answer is Halpha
